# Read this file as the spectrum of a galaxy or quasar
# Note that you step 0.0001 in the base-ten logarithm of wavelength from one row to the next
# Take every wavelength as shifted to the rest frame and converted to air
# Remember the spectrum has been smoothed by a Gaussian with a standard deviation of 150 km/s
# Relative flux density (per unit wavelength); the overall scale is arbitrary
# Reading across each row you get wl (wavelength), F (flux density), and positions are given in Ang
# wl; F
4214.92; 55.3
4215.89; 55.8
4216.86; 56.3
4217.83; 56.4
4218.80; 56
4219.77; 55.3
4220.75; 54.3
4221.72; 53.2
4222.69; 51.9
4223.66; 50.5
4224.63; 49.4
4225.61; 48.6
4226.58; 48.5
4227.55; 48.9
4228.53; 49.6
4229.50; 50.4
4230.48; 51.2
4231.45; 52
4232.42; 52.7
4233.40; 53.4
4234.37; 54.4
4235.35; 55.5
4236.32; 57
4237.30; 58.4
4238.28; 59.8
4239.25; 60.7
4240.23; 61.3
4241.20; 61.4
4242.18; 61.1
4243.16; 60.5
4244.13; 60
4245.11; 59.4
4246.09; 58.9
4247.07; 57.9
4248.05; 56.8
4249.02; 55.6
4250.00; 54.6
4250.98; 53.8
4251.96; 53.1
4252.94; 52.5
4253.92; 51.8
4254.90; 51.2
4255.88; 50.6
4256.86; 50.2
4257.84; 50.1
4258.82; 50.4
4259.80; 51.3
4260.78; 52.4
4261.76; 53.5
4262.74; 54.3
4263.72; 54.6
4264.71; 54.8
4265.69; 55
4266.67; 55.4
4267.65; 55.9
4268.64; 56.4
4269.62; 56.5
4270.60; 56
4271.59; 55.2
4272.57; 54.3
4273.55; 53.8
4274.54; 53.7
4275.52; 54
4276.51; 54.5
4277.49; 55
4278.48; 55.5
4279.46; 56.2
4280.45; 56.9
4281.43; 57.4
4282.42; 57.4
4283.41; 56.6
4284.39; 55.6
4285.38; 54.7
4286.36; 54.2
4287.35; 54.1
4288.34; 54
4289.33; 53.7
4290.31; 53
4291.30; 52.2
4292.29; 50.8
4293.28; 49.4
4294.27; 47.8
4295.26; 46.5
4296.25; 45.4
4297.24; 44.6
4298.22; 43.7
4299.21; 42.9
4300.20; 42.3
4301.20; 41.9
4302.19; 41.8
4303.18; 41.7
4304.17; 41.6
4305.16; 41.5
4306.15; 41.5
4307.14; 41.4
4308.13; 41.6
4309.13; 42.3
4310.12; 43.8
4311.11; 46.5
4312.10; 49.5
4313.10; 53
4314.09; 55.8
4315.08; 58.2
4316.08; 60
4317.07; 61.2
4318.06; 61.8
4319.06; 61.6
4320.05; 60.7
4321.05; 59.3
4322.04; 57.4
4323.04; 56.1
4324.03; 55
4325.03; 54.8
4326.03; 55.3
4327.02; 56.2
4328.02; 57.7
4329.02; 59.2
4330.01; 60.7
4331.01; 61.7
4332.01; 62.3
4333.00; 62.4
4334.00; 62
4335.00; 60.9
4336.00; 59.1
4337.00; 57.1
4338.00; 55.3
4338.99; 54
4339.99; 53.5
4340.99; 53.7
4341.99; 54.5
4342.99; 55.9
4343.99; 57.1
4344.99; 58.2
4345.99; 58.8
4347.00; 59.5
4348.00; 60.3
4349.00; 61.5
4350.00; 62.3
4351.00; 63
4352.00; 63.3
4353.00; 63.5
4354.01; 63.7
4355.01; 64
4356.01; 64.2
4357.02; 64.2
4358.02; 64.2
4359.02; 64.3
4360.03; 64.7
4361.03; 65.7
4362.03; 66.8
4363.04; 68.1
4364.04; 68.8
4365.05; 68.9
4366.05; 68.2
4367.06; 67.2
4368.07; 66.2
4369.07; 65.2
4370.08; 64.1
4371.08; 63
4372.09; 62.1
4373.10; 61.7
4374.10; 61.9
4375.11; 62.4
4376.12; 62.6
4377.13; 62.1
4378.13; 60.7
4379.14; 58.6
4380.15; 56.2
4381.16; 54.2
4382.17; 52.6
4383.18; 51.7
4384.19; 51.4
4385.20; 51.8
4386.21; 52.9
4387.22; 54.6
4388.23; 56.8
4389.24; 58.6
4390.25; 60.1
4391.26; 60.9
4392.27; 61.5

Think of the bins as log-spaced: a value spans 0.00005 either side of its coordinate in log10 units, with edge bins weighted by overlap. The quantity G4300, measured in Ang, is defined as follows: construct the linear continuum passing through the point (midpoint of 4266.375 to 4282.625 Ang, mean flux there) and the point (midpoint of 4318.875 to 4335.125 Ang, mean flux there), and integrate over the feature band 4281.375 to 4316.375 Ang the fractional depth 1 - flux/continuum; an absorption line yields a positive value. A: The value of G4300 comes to 5.1 Ang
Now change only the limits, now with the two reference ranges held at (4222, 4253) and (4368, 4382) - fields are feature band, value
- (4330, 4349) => 0.4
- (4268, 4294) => 1.1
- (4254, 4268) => 0.8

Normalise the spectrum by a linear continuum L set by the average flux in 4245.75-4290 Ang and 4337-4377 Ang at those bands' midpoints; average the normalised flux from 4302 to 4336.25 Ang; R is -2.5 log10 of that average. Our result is 0.096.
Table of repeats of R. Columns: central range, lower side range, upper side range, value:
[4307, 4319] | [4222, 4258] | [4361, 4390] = 0.12 mag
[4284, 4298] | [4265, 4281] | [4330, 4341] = 0.11 mag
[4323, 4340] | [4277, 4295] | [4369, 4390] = -0.04 mag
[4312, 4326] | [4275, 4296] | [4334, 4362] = -0.01 mag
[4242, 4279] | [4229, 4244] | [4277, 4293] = 0.02 mag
